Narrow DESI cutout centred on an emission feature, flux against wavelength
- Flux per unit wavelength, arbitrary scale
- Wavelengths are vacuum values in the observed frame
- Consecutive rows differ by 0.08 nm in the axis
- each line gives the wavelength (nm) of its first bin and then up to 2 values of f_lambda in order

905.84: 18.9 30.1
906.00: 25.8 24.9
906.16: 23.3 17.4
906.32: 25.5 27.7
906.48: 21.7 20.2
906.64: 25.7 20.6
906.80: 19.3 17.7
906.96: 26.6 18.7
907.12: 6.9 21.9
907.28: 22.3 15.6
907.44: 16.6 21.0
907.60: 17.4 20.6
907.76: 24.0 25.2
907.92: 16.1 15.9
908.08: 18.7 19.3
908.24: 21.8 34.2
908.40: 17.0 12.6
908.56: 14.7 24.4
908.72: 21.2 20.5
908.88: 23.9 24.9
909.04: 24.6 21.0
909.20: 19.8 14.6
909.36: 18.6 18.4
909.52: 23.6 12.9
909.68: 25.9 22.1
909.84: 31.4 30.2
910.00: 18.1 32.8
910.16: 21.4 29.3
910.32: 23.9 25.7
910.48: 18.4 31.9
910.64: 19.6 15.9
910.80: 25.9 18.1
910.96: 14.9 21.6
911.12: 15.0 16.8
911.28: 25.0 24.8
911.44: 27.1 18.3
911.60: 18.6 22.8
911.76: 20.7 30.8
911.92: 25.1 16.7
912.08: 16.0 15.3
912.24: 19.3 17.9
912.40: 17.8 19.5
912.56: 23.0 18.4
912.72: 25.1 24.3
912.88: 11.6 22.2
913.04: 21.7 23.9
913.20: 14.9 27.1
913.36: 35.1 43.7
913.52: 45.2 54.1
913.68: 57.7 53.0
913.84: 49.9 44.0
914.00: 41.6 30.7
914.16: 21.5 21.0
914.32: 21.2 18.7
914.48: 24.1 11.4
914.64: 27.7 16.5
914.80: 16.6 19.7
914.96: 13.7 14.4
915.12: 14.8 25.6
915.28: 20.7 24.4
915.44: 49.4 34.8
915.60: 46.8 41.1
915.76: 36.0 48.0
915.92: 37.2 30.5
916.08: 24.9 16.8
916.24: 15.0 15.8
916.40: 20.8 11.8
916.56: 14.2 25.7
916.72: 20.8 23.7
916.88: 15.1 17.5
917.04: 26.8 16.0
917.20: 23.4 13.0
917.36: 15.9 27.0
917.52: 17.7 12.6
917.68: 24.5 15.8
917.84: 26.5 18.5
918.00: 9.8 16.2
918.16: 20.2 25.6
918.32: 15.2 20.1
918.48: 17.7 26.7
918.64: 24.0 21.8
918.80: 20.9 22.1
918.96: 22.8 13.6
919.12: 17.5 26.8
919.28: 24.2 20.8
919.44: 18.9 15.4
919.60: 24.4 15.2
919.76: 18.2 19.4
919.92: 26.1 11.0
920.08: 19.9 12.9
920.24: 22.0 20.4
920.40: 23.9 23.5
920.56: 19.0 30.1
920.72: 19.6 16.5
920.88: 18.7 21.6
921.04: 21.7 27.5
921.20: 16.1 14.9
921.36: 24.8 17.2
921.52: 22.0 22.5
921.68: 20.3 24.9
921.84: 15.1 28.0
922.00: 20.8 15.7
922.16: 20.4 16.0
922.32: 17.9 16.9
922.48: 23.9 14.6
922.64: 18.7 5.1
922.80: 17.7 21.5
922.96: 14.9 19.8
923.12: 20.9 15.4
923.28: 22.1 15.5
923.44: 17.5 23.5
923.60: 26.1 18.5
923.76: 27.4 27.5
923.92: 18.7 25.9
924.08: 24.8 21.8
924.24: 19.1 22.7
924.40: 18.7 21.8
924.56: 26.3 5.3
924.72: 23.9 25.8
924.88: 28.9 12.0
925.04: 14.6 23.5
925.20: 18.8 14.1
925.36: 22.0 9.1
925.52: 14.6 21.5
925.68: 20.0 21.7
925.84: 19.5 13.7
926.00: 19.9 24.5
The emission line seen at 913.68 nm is [S II] 6716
